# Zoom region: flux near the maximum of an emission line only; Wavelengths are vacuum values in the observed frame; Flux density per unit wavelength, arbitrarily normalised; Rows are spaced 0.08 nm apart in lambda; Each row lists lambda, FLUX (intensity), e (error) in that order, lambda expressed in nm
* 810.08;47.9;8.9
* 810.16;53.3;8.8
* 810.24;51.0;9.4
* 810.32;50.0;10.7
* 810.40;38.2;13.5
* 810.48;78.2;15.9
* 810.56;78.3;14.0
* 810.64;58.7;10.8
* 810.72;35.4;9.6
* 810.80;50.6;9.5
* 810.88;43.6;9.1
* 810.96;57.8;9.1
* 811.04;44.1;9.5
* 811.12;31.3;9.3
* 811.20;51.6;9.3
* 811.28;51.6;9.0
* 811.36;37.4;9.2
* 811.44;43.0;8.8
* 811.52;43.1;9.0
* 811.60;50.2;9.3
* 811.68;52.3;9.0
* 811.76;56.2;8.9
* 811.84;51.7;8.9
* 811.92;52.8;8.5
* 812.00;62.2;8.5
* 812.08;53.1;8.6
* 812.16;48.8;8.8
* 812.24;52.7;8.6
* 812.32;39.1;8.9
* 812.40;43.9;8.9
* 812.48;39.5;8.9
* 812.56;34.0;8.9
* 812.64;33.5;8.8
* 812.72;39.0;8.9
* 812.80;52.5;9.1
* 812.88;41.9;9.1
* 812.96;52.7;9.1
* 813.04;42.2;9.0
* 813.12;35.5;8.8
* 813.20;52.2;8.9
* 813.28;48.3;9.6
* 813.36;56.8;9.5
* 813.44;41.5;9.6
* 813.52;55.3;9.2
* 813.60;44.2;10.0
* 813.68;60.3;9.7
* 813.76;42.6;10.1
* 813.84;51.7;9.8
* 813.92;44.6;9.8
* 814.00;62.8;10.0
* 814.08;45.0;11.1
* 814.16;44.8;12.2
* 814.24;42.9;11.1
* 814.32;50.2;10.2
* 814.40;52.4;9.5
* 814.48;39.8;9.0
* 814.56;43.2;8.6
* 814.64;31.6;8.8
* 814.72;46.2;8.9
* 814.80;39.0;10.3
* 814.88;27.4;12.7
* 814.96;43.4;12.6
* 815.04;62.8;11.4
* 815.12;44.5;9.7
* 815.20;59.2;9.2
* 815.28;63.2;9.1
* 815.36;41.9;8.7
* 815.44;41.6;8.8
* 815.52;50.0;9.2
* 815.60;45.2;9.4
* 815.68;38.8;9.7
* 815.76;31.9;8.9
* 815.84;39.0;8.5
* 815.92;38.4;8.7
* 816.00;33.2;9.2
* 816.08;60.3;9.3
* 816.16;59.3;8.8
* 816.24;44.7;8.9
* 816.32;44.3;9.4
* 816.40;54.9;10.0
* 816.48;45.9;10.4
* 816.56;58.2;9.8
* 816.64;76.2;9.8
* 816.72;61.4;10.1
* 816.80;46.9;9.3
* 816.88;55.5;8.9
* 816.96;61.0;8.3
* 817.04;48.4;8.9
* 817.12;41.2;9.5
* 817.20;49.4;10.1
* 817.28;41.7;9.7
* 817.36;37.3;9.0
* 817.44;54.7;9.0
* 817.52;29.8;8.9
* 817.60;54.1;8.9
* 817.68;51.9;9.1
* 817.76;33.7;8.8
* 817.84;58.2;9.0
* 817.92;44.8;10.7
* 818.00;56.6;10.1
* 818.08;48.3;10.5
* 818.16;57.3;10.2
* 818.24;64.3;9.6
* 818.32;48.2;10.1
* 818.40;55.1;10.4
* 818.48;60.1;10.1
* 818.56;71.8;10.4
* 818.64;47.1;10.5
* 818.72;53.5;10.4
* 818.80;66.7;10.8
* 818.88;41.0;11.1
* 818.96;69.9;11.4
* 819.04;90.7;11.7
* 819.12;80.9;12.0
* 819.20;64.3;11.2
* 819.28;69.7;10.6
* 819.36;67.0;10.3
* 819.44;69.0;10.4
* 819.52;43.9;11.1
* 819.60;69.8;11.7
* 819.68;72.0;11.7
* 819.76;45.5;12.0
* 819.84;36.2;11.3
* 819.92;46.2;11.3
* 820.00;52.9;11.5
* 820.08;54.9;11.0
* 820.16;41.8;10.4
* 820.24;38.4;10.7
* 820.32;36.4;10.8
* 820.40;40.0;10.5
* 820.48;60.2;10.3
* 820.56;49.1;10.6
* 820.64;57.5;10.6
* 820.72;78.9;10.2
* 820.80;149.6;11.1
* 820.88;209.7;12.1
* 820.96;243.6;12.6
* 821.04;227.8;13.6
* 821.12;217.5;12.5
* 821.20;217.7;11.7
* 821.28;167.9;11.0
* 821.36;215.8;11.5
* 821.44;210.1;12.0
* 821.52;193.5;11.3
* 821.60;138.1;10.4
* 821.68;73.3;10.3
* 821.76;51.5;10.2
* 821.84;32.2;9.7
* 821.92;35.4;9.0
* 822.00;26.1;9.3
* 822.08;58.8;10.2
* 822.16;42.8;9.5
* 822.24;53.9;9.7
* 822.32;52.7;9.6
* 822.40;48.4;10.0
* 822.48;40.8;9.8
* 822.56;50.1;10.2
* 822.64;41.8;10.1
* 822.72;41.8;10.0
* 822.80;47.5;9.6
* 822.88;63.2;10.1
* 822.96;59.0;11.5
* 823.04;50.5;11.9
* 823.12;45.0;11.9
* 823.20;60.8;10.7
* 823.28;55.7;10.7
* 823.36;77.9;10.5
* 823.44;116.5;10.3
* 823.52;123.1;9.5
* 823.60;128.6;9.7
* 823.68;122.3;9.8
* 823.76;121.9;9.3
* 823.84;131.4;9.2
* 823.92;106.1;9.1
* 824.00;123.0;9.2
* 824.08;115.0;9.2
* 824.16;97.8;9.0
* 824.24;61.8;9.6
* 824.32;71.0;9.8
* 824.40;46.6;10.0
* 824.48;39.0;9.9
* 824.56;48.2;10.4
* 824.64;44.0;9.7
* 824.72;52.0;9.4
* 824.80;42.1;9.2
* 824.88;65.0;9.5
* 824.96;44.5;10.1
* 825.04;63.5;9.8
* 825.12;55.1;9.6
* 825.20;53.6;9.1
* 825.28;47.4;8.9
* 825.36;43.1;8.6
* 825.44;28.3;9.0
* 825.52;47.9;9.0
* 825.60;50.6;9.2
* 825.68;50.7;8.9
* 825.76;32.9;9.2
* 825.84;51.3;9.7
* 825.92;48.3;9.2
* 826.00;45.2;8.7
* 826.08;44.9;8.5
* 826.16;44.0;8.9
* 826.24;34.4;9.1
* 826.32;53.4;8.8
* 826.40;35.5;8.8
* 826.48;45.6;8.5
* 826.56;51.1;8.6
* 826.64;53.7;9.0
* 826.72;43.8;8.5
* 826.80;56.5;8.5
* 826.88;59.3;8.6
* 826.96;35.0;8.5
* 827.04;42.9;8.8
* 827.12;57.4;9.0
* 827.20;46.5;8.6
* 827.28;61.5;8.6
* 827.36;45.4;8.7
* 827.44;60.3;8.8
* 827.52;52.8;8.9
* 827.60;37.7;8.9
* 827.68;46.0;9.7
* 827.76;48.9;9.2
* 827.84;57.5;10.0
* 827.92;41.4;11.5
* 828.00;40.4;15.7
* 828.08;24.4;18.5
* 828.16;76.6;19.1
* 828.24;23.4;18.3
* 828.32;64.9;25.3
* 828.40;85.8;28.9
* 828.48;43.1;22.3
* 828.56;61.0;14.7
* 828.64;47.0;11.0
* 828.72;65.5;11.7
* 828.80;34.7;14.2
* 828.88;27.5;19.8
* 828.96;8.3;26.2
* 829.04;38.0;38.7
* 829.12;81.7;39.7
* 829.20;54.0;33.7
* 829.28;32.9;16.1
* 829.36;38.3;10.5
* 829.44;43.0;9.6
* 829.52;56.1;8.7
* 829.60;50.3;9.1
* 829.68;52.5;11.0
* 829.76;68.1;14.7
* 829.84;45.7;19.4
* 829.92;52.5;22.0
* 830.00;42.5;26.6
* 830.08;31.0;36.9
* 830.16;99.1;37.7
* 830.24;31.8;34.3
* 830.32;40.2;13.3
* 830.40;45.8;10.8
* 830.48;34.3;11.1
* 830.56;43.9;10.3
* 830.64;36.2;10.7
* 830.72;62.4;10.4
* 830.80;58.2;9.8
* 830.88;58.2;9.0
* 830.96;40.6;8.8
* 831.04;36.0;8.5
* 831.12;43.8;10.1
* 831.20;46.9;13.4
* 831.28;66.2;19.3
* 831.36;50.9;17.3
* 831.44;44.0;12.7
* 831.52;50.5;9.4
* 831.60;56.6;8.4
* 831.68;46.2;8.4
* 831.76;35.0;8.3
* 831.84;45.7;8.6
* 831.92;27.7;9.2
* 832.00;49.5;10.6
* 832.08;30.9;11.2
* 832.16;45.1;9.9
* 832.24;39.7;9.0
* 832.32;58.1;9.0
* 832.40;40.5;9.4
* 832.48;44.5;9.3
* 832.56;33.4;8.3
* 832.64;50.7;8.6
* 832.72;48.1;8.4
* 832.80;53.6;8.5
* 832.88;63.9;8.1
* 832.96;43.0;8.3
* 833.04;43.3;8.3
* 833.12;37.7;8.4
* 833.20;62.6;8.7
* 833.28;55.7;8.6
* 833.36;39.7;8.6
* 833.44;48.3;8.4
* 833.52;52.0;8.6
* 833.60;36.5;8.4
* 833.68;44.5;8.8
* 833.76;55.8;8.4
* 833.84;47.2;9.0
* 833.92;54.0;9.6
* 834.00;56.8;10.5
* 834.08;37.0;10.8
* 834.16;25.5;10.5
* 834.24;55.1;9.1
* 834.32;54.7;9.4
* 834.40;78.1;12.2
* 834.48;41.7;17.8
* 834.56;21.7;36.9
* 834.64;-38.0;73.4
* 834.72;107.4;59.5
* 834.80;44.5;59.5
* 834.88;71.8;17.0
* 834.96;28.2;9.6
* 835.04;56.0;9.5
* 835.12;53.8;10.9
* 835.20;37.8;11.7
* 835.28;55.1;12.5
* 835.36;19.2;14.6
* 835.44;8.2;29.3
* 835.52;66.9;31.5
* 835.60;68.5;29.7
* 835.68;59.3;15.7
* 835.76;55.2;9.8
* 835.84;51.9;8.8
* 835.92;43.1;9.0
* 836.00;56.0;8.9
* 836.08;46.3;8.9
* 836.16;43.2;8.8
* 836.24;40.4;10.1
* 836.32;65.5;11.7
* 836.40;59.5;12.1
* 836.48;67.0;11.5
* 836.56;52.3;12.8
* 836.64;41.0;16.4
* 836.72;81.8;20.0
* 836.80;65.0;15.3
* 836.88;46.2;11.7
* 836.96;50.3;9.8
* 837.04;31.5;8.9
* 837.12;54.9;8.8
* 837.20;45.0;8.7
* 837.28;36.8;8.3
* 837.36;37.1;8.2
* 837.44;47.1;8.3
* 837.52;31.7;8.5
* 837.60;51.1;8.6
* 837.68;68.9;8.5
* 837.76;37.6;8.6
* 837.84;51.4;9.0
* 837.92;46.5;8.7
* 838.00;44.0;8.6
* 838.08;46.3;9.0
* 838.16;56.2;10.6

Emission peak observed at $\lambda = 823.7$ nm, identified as [N II]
